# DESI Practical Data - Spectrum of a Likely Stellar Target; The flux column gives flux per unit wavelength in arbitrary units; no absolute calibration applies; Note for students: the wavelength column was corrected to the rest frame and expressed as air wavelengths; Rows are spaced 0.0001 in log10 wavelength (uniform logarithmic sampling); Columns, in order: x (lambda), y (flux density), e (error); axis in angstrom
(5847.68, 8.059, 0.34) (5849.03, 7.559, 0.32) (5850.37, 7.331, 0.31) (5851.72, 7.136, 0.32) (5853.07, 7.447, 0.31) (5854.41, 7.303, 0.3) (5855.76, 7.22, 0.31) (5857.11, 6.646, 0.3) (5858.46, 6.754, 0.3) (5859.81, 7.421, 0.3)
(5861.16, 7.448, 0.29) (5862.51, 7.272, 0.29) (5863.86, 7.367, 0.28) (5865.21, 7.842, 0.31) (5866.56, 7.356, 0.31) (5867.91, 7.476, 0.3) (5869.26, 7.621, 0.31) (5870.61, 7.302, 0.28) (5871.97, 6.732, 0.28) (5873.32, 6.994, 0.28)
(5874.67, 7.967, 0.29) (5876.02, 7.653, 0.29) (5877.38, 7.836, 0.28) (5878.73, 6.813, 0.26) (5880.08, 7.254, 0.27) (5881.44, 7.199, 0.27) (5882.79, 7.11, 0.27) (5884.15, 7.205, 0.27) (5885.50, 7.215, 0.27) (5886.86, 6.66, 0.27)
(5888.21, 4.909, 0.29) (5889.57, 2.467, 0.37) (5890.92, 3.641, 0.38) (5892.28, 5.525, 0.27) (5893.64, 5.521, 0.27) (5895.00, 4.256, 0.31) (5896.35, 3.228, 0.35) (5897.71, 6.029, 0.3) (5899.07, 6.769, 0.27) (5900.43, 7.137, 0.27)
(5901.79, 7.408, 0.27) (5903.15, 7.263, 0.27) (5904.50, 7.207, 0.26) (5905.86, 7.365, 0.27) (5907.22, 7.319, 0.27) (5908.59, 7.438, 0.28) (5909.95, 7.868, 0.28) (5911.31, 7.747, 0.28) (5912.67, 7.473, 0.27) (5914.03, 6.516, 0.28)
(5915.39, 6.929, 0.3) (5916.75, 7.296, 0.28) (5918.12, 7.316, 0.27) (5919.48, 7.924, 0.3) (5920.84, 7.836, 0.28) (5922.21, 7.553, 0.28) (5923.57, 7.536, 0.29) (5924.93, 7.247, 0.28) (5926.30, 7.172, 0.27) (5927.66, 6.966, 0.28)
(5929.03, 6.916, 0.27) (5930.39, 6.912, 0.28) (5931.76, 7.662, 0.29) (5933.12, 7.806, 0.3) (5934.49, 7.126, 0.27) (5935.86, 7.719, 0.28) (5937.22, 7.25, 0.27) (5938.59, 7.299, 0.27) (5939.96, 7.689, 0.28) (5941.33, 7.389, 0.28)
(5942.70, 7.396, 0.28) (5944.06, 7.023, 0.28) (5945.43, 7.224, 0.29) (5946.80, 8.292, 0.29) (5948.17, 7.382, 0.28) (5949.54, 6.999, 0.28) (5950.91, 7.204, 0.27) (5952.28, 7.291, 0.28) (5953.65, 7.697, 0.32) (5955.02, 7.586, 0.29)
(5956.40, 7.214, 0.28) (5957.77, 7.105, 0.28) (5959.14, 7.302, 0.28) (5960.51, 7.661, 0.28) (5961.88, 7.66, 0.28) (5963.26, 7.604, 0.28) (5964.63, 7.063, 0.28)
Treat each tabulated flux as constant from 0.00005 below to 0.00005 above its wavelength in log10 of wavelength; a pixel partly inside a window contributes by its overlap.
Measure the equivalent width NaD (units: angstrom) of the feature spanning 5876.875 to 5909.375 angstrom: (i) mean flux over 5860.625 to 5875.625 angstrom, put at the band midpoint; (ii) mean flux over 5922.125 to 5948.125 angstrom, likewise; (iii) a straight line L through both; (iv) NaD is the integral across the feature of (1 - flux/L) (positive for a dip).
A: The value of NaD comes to 4.9 angstrom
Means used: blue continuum 7.4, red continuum 7.38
